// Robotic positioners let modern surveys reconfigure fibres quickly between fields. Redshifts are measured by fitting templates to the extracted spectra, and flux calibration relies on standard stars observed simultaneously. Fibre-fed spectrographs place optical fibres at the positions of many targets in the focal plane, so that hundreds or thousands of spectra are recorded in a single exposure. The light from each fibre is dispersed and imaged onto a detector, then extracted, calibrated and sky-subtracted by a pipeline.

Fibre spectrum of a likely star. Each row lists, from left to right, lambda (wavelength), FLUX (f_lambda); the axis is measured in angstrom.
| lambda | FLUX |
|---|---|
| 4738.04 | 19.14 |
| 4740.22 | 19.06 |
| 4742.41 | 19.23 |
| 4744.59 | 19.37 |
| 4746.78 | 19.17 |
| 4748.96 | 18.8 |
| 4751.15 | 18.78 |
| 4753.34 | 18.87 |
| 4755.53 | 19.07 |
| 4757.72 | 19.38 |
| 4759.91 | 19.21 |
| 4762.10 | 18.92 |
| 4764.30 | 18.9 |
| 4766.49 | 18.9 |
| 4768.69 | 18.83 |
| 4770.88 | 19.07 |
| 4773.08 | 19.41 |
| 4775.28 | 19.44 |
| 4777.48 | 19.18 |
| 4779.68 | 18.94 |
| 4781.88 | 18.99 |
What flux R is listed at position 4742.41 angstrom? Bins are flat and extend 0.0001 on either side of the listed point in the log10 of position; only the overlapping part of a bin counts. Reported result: 19.23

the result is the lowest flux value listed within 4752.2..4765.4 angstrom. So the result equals 18.87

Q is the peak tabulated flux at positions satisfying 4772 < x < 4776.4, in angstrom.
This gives 19.44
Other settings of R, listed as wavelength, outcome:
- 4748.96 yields 18.8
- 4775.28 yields 19.44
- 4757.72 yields 19.38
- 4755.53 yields 19.07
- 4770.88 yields 19.07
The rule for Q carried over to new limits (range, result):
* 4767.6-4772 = 19.07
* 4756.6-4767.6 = 19.38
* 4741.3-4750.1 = 19.37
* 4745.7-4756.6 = 19.17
